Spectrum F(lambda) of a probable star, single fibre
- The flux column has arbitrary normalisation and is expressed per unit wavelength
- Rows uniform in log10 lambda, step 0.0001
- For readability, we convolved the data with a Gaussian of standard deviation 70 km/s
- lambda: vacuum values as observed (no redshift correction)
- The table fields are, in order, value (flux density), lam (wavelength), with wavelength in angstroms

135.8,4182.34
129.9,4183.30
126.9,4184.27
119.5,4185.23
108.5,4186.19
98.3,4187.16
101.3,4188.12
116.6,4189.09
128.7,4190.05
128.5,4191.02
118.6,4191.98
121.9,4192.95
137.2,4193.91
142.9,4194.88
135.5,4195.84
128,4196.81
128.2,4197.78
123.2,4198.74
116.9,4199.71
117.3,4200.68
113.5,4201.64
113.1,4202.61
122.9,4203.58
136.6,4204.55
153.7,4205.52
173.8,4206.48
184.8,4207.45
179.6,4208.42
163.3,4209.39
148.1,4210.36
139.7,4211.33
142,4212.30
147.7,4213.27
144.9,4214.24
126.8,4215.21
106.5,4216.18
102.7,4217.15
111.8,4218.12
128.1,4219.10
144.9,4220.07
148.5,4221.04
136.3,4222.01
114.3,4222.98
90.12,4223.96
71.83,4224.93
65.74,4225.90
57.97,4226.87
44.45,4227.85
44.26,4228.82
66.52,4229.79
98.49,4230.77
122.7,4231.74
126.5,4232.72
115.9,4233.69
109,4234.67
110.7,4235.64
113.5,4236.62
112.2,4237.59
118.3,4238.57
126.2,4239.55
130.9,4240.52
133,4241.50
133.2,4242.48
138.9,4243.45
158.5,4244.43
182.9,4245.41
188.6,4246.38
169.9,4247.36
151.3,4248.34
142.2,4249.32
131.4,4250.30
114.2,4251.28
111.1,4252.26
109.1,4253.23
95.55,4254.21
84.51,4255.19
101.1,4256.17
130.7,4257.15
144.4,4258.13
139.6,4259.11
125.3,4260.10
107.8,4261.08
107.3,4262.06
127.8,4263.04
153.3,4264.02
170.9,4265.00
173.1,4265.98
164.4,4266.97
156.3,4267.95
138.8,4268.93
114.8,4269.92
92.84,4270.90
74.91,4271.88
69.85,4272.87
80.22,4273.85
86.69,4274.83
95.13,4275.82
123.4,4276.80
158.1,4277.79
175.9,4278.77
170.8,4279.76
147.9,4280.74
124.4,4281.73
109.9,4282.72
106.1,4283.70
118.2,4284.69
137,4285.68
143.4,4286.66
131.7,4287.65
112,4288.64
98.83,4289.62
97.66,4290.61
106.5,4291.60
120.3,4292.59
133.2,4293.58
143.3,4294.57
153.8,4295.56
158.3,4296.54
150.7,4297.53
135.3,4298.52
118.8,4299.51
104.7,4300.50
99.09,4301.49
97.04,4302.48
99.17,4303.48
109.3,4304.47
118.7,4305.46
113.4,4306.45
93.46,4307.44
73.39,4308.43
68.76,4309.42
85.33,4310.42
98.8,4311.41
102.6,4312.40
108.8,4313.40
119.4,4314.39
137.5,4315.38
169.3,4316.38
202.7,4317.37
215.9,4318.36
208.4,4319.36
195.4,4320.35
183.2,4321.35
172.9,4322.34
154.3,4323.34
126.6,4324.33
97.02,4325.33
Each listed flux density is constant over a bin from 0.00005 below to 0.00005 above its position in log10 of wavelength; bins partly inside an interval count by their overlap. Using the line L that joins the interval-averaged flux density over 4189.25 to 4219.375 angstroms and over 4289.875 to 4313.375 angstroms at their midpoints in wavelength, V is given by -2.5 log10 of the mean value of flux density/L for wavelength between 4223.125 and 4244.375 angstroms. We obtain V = 0.23 mag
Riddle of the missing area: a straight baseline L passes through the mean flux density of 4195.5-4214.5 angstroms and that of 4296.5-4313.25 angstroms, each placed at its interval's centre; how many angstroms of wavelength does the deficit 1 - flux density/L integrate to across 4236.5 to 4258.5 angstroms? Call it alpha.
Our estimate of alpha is -0.98 angstroms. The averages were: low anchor 141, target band 132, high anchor 106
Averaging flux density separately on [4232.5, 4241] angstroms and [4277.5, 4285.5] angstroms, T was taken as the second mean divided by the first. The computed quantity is 1.17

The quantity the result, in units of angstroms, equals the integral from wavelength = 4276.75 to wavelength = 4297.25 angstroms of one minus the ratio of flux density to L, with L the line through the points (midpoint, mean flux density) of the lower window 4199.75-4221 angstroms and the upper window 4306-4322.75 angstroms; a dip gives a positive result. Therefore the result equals 0.86 angstroms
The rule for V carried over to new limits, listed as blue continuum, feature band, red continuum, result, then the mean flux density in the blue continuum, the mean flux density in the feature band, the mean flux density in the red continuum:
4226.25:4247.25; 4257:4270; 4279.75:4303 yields -0.166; 117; 141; 125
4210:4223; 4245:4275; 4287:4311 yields -0.043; 132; 127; 114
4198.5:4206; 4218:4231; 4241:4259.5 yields 0.346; 125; 93.9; 135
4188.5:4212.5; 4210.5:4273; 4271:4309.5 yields 0.049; 136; 122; 117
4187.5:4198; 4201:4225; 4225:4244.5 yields -0.166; 126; 135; 105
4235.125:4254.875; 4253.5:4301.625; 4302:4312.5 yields -0.108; 133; 125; 96.1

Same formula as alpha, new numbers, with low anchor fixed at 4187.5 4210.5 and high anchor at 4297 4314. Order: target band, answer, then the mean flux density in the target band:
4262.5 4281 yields -2.6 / 130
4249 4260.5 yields 0.0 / 119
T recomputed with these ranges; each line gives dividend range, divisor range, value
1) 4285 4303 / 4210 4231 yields 1.15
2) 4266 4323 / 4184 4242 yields 1.06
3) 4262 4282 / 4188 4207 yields 1.01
